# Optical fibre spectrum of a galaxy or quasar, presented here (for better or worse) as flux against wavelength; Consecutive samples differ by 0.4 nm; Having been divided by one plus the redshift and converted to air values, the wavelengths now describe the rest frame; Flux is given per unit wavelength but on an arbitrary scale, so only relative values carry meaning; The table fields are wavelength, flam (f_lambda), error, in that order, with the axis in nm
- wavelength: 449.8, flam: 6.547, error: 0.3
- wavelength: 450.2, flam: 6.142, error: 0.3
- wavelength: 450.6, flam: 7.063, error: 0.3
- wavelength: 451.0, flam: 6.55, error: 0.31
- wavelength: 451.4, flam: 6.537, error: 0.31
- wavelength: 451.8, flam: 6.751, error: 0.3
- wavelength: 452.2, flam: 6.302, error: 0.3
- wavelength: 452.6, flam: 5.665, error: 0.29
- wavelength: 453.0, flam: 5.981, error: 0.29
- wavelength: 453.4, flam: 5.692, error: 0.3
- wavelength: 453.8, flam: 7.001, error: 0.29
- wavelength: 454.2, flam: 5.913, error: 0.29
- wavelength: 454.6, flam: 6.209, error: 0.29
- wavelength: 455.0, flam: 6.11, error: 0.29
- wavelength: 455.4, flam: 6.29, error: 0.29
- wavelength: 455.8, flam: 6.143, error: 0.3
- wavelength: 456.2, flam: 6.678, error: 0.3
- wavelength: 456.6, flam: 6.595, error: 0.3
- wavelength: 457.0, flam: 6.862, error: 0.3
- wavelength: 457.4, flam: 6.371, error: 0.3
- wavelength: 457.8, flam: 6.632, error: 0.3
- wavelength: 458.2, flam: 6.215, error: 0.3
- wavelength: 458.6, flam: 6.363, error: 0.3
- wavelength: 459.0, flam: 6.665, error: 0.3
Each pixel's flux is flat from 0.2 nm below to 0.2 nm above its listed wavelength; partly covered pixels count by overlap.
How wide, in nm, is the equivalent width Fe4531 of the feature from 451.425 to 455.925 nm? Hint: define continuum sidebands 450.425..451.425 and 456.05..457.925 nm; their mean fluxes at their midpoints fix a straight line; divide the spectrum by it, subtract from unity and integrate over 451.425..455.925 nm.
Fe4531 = 0.33 nm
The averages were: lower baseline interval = 6.74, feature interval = 6.2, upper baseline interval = 6.63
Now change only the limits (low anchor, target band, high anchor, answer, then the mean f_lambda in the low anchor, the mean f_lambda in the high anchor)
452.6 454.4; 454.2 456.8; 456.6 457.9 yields 0.03 nm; 6.09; 6.62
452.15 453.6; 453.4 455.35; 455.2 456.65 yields -0.04 nm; 5.87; 6.41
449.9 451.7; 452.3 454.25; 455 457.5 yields 0.14 nm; 6.58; 6.46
